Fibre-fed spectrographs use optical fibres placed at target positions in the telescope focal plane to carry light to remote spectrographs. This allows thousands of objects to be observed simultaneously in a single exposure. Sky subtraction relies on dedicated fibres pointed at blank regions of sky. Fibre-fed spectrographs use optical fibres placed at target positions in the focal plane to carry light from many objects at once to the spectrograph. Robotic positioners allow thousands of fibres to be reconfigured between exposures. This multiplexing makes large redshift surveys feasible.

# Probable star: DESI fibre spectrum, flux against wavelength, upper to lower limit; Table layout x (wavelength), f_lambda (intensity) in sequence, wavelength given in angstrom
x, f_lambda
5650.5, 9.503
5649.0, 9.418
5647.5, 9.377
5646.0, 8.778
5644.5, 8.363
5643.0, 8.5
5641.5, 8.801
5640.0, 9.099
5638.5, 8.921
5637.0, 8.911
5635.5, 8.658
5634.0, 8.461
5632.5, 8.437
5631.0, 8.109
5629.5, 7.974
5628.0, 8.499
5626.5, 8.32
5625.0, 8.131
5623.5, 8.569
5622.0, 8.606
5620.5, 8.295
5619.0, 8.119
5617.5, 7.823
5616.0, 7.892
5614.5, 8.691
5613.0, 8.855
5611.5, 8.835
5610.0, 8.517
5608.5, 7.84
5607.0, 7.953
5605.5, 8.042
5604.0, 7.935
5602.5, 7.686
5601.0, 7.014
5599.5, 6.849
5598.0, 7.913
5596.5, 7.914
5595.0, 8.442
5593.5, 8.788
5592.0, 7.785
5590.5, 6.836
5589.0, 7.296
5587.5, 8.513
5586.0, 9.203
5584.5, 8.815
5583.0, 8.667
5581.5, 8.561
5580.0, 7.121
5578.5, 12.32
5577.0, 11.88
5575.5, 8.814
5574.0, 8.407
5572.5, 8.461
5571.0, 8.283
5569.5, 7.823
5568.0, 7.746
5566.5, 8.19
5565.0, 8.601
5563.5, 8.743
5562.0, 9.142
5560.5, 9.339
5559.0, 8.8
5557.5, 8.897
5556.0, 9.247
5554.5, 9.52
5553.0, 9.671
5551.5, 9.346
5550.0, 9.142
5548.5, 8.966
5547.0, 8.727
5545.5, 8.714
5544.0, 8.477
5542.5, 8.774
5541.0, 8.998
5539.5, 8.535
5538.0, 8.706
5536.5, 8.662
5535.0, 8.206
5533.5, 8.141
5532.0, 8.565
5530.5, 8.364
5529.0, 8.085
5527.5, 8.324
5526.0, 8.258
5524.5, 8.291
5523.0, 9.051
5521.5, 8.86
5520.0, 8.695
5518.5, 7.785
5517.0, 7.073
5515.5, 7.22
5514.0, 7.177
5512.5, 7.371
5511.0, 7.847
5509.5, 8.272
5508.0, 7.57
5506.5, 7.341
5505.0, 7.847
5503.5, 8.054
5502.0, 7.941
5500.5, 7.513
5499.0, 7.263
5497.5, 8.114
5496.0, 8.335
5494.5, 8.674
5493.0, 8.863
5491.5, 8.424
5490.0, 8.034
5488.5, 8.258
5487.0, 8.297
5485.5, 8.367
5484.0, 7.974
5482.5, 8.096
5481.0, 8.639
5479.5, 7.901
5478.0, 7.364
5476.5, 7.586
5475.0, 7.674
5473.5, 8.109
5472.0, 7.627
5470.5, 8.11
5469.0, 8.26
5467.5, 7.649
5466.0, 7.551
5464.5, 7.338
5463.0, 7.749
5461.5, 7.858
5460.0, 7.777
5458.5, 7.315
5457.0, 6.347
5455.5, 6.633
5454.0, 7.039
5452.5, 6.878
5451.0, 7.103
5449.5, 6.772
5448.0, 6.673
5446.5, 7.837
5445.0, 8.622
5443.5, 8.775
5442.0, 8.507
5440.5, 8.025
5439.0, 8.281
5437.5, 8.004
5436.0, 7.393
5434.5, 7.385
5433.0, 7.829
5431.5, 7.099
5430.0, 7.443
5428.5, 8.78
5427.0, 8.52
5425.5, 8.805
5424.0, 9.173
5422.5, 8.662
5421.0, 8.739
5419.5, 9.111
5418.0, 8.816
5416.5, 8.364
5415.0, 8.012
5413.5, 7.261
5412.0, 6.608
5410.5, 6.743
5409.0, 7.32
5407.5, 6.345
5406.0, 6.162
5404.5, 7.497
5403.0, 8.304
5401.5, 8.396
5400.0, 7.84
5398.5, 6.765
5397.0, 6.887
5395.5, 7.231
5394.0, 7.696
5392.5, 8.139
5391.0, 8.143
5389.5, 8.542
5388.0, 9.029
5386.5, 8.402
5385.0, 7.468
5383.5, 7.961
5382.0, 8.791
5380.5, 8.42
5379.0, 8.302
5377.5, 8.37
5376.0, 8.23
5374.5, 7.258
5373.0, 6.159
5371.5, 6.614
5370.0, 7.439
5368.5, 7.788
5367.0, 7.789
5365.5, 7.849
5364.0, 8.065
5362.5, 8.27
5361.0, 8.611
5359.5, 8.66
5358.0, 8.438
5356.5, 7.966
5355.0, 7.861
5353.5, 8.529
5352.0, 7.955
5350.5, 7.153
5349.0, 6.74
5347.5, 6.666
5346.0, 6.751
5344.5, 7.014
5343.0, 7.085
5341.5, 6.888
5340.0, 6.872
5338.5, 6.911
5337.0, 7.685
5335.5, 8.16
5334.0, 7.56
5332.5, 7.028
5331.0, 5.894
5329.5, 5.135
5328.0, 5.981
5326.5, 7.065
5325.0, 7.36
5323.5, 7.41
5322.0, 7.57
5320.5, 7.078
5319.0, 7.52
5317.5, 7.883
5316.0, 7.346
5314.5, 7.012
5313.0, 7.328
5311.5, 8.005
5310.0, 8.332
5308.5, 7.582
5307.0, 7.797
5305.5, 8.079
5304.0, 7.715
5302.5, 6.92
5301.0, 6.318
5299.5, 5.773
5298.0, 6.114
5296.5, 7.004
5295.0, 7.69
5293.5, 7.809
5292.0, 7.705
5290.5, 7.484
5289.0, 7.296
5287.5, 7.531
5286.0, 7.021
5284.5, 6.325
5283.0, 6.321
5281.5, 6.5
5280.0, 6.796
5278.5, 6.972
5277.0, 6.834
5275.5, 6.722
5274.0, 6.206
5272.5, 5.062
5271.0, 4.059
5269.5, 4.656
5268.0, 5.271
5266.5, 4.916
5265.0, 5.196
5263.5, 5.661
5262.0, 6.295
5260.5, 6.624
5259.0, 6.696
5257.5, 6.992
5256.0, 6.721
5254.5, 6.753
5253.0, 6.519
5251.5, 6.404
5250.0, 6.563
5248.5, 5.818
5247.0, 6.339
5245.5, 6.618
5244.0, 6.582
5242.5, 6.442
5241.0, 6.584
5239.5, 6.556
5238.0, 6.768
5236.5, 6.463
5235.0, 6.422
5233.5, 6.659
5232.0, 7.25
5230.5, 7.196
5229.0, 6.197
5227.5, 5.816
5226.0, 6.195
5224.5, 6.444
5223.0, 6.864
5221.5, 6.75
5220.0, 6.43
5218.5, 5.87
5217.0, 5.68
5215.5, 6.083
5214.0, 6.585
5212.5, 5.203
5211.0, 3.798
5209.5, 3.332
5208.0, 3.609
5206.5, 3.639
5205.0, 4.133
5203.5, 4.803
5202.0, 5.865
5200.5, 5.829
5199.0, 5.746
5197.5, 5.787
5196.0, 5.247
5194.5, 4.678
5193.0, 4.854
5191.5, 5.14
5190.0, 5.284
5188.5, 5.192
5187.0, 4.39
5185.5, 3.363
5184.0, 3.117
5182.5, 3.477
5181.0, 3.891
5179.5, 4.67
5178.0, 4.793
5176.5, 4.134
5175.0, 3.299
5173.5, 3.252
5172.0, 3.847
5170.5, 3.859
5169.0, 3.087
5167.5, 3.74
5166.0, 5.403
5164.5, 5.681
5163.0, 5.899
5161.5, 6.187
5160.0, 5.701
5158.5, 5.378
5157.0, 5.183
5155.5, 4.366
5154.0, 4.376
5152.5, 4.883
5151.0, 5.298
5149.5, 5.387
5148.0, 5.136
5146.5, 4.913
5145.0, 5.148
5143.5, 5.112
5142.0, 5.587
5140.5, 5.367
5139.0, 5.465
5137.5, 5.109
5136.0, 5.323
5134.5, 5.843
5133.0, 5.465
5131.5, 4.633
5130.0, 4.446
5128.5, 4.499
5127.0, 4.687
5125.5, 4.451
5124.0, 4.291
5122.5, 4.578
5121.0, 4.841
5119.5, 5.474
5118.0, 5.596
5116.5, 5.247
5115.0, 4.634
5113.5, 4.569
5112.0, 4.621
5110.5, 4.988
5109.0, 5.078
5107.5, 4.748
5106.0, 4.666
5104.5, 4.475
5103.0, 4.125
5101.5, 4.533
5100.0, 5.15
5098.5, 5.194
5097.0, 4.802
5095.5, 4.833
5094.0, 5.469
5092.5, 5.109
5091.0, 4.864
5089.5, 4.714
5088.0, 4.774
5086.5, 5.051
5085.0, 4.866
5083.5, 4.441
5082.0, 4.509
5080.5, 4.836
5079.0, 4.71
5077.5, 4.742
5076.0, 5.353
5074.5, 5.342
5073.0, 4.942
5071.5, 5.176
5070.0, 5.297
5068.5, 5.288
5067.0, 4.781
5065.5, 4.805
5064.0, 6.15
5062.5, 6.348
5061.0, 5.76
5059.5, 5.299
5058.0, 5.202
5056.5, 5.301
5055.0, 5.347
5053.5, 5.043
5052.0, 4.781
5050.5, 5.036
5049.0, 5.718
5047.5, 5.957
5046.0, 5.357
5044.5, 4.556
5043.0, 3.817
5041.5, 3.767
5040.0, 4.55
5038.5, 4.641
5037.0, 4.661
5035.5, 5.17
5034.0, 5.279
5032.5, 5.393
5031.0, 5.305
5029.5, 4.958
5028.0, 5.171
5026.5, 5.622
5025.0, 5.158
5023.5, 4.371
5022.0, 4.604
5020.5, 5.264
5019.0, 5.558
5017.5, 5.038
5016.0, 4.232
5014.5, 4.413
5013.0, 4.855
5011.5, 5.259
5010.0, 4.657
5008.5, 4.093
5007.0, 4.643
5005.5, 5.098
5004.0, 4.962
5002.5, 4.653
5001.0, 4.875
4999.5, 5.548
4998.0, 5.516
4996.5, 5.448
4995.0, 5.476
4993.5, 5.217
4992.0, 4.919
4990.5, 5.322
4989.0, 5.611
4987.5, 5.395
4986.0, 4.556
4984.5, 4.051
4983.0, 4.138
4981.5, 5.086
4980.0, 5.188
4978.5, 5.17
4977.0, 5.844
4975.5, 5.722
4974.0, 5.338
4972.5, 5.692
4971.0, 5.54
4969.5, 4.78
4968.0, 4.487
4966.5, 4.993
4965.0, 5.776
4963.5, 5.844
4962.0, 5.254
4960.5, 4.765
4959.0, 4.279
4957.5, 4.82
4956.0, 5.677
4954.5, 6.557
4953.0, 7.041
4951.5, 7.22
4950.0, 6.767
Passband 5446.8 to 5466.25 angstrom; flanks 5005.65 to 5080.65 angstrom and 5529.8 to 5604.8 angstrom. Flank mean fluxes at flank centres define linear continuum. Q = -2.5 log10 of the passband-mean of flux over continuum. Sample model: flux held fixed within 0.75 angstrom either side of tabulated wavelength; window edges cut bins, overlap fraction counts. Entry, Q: 0.10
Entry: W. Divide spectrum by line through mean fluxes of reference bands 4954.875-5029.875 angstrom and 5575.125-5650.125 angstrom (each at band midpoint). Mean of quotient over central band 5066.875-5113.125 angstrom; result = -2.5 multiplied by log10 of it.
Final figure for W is 0.15 mag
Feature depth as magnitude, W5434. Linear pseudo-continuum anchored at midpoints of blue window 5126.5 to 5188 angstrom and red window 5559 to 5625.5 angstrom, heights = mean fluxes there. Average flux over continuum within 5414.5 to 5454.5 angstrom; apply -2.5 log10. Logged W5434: -0.14 mag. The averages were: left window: 4.72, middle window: 8.03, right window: 8.4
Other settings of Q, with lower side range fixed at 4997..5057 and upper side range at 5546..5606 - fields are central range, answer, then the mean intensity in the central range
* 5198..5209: 0.266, 4.79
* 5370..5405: -0.071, 7.84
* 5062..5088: 0.041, 5.07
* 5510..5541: 0.010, 8.18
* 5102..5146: 0.138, 4.93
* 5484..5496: -0.048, 8.38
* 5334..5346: -0.030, 7.22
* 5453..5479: 0.048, 7.53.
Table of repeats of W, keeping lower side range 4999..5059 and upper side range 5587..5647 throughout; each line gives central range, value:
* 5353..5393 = -0.171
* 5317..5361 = -0.095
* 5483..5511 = -0.070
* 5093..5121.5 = 0.102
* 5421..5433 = -0.165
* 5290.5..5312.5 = -0.139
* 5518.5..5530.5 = -0.100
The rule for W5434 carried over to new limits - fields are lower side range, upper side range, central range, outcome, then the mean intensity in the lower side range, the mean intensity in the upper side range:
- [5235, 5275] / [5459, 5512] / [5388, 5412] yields -0.03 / 6.12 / 7.95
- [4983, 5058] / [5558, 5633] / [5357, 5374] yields -0.11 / 4.98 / 8.39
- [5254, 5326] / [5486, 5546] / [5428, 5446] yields -0.04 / 6.8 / 8.17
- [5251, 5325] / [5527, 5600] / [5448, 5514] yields 0.05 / 6.78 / 8.65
